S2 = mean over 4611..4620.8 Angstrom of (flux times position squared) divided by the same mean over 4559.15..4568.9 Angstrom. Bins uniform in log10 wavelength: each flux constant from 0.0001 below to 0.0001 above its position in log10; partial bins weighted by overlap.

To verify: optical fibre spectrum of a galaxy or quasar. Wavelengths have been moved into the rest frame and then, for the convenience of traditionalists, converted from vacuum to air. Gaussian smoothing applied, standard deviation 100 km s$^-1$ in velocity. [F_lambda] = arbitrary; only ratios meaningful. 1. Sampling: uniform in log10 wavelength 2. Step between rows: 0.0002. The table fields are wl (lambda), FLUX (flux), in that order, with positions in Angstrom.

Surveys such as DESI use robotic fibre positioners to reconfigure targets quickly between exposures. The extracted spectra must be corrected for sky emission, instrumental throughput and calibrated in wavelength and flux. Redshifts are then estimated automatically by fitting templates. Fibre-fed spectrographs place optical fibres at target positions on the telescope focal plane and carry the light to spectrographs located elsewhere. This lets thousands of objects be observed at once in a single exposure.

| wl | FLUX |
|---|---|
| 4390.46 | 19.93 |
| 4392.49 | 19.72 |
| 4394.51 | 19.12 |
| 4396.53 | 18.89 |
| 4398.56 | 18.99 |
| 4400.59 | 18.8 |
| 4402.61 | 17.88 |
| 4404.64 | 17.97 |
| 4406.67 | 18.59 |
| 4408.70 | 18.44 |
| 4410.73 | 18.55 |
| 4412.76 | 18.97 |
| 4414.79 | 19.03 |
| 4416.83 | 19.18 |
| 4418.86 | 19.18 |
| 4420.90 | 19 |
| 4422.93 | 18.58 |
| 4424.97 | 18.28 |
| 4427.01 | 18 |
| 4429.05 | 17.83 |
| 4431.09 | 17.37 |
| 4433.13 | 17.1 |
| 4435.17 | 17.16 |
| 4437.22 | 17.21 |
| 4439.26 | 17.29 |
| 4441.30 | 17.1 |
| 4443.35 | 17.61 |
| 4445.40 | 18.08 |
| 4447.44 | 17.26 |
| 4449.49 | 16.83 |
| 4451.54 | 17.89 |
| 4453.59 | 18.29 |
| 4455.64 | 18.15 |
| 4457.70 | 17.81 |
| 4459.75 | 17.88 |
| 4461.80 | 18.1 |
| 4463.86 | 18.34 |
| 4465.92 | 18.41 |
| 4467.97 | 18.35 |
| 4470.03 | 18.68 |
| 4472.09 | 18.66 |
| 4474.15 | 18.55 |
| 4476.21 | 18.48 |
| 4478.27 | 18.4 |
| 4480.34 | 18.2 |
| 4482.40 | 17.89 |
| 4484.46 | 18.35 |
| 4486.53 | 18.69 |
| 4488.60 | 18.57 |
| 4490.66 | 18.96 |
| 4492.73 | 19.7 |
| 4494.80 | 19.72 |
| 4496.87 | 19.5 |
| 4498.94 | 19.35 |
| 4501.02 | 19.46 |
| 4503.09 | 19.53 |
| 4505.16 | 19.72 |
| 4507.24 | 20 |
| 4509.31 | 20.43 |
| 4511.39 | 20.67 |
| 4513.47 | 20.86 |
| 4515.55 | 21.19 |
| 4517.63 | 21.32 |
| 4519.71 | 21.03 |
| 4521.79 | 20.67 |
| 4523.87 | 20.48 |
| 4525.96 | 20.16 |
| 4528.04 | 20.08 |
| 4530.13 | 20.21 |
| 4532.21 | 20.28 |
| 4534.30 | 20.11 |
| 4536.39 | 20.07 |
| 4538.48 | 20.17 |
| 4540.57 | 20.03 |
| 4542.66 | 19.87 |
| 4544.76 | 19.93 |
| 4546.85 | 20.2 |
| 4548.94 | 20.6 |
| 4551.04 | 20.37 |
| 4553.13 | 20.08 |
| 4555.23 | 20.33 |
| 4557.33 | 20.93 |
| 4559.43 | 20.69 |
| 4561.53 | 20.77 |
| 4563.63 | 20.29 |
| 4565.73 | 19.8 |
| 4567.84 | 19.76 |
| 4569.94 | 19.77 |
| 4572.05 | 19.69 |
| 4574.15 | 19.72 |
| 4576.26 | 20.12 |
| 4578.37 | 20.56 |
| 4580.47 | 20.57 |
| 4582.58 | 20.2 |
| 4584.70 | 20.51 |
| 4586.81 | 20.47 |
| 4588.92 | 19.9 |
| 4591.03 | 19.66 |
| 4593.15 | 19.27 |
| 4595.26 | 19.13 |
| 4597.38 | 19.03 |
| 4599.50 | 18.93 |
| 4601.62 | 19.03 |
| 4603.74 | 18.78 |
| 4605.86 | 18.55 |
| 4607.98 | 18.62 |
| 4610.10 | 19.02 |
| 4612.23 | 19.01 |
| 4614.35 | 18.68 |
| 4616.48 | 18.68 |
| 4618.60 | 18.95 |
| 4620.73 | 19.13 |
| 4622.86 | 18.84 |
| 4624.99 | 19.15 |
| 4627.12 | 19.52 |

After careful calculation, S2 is 1.0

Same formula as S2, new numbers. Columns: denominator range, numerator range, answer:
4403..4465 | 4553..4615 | 1.17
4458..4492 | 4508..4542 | 1.14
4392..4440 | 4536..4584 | 1.17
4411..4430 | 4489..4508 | 1.08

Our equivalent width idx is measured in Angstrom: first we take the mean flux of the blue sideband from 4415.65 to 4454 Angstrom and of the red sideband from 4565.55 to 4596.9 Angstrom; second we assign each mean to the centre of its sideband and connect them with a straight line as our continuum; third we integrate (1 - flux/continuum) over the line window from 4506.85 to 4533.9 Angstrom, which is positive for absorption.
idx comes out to -2.1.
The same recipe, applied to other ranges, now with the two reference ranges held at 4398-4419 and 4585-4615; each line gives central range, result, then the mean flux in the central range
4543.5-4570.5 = -1.7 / 20.3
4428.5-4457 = 1.9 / 17.5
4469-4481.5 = 0.2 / 18.5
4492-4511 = -0.8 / 19.7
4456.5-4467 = 0.4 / 18.1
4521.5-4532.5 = -0.8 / 20.3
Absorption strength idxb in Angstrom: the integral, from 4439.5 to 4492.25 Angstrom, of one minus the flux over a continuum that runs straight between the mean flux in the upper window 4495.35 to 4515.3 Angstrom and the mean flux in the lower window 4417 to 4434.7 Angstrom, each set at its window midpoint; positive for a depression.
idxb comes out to 2.6 Angstrom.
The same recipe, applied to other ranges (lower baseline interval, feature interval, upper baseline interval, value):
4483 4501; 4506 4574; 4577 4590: -2.0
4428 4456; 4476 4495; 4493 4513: 0.5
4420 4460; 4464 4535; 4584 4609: -4.6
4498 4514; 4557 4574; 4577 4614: -0.4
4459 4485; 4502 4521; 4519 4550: -1.0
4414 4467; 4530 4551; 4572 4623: -1.4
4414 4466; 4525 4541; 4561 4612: -0.9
